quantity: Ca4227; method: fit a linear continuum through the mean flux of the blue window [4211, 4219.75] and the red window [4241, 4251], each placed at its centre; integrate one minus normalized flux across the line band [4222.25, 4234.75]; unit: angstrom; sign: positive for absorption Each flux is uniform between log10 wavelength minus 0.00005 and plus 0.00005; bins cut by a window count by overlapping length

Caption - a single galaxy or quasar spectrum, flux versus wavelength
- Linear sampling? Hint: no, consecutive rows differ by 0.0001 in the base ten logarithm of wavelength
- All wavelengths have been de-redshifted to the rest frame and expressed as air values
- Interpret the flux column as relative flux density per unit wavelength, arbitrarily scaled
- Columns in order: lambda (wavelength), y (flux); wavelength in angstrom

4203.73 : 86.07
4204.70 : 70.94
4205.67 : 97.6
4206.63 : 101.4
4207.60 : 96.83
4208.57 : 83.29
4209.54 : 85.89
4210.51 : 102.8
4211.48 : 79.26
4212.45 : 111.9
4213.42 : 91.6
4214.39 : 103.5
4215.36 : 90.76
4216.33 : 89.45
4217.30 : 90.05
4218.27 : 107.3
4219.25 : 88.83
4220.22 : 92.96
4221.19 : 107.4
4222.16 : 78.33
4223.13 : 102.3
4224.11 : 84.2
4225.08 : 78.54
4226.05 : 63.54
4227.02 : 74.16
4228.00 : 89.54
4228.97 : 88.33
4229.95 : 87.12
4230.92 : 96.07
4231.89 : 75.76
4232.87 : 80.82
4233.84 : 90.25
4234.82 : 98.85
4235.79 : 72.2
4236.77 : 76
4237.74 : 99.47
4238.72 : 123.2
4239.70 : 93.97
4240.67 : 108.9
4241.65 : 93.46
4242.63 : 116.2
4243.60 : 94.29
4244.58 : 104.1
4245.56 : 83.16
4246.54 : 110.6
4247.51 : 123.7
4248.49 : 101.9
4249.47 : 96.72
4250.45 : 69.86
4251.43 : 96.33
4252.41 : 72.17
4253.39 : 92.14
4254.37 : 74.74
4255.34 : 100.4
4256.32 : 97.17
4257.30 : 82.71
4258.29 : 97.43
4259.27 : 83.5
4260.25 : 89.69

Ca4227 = 1.58 angstrom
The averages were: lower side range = 94.7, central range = 84.5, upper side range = 99.5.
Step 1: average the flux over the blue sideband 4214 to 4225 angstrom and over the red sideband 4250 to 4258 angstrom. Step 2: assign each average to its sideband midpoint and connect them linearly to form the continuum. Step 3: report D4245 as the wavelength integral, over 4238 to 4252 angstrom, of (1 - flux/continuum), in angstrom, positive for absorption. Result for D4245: -2.1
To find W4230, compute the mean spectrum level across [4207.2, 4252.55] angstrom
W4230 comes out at 92.6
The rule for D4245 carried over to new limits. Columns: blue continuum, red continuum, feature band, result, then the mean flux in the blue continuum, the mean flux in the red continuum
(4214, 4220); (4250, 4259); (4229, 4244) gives -0.5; 94.7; 87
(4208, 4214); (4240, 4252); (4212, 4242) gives 1.4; 92.7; 99.7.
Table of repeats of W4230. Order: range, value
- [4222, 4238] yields 84.4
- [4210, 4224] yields 95.1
